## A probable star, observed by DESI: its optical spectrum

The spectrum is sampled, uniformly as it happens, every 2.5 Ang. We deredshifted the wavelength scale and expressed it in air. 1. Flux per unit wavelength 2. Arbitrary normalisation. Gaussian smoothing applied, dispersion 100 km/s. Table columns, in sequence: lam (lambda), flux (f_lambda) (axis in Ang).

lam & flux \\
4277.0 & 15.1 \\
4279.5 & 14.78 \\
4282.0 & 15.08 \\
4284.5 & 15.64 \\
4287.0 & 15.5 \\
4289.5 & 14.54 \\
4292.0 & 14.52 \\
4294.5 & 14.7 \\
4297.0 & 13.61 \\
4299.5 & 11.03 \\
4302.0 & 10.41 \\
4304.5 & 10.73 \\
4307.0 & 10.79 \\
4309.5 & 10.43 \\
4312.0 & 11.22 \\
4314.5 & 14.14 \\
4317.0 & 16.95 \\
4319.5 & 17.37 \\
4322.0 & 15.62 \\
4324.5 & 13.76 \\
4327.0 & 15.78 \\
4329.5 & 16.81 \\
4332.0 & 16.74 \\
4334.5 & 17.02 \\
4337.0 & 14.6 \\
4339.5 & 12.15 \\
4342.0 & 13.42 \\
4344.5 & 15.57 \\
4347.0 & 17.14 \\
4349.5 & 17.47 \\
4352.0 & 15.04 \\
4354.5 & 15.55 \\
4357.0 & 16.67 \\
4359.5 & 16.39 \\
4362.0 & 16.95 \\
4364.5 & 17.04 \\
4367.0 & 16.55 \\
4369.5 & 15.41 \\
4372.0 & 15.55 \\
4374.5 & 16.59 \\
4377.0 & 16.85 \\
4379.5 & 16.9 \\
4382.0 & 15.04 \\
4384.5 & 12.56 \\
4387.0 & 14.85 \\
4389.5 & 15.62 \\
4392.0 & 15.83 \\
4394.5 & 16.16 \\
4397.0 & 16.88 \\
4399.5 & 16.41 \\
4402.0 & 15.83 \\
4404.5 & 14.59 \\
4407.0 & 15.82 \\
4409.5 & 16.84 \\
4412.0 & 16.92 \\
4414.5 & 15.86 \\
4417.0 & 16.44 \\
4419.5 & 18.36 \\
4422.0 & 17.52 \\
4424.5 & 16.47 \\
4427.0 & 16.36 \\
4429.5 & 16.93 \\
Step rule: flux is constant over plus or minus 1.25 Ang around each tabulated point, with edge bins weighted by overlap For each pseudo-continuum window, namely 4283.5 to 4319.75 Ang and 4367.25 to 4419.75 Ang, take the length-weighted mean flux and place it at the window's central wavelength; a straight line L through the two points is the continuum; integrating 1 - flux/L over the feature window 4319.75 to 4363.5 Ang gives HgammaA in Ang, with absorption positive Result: -3.9 Ang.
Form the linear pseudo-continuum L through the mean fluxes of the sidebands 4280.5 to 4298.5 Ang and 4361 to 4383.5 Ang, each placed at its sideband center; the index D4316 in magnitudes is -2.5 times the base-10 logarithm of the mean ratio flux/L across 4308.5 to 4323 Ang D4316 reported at 0.07 mag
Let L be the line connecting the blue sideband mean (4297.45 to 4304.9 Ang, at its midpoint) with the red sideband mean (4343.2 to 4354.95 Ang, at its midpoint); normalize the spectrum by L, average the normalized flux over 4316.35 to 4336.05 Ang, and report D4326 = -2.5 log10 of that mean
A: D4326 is -0.18 mag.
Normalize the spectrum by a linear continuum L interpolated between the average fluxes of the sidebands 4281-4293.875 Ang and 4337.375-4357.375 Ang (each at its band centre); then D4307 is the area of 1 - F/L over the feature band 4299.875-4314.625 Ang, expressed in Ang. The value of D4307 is 3.97 Ang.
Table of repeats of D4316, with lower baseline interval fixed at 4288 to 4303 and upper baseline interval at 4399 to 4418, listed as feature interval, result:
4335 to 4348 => -0.02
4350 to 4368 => -0.11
